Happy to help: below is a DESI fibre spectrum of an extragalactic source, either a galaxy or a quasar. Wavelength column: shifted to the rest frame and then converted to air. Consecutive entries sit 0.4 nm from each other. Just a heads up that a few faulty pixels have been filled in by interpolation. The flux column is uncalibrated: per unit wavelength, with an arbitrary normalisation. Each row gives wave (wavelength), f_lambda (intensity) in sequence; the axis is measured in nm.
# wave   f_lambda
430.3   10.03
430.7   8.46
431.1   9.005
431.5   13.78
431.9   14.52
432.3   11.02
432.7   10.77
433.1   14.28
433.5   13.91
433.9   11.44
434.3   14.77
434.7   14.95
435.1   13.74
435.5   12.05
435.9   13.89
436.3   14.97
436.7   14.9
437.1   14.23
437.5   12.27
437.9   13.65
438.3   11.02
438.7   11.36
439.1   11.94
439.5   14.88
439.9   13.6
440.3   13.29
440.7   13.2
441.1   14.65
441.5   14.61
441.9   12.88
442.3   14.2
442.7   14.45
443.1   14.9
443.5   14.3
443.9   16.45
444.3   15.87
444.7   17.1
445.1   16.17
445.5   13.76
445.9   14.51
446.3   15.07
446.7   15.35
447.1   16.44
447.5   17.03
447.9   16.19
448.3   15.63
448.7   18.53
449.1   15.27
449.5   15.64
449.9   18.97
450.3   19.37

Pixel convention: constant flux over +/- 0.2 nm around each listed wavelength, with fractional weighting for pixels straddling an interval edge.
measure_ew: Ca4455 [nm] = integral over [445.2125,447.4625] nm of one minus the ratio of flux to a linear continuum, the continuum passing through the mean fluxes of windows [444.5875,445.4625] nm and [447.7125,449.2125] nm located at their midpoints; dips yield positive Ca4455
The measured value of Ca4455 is 0.14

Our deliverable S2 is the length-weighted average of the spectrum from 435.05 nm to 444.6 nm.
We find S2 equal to 13.8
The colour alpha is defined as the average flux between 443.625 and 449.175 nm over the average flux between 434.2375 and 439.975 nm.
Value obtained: 1.2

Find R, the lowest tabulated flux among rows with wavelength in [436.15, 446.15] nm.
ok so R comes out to 11.02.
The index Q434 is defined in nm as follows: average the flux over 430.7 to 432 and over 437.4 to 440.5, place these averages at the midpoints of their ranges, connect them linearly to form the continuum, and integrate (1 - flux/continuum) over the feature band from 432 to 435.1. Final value -0.291 nm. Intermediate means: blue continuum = 11.7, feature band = 13.1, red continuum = 12.8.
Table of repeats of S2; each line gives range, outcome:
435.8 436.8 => 14.6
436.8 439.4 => 12.6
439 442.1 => 13.7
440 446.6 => 14.7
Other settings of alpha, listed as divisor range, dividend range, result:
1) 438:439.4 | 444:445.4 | 1.37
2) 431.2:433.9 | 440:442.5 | 1.08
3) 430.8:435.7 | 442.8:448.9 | 1.24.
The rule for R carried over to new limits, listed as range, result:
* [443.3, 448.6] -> 13.76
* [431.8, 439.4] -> 10.77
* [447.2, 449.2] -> 15.27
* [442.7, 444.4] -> 14.3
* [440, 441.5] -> 13.2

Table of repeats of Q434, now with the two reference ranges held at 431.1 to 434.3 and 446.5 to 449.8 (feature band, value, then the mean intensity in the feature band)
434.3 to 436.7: -0.128 nm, 14.1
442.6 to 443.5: 0.031 nm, 14.6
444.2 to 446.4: 0.036 nm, 15.4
